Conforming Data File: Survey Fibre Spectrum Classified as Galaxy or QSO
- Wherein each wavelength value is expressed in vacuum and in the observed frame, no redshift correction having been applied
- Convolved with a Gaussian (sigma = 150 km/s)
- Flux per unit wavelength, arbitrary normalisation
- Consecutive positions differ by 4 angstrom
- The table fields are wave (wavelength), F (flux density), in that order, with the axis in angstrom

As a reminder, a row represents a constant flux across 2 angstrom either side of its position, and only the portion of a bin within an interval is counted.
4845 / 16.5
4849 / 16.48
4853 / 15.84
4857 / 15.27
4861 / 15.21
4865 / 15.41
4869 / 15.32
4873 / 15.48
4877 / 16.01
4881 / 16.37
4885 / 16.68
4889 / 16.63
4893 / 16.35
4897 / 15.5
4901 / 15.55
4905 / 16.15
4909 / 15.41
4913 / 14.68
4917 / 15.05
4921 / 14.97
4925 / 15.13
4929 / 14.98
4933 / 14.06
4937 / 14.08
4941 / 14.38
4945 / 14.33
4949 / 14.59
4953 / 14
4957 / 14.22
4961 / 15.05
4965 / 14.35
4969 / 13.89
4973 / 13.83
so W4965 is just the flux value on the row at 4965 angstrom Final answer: 14.35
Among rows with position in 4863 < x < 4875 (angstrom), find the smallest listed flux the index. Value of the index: 15.32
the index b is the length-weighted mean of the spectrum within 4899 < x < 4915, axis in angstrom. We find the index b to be 15.4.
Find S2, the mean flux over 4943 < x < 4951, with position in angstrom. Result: 14.5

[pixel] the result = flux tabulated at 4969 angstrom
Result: 13.89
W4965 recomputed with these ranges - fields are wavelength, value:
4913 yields 14.68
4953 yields 14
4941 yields 14.38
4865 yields 15.41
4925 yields 15.13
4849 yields 16.48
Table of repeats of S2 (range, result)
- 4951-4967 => 14.4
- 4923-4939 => 14.6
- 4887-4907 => 16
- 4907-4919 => 15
